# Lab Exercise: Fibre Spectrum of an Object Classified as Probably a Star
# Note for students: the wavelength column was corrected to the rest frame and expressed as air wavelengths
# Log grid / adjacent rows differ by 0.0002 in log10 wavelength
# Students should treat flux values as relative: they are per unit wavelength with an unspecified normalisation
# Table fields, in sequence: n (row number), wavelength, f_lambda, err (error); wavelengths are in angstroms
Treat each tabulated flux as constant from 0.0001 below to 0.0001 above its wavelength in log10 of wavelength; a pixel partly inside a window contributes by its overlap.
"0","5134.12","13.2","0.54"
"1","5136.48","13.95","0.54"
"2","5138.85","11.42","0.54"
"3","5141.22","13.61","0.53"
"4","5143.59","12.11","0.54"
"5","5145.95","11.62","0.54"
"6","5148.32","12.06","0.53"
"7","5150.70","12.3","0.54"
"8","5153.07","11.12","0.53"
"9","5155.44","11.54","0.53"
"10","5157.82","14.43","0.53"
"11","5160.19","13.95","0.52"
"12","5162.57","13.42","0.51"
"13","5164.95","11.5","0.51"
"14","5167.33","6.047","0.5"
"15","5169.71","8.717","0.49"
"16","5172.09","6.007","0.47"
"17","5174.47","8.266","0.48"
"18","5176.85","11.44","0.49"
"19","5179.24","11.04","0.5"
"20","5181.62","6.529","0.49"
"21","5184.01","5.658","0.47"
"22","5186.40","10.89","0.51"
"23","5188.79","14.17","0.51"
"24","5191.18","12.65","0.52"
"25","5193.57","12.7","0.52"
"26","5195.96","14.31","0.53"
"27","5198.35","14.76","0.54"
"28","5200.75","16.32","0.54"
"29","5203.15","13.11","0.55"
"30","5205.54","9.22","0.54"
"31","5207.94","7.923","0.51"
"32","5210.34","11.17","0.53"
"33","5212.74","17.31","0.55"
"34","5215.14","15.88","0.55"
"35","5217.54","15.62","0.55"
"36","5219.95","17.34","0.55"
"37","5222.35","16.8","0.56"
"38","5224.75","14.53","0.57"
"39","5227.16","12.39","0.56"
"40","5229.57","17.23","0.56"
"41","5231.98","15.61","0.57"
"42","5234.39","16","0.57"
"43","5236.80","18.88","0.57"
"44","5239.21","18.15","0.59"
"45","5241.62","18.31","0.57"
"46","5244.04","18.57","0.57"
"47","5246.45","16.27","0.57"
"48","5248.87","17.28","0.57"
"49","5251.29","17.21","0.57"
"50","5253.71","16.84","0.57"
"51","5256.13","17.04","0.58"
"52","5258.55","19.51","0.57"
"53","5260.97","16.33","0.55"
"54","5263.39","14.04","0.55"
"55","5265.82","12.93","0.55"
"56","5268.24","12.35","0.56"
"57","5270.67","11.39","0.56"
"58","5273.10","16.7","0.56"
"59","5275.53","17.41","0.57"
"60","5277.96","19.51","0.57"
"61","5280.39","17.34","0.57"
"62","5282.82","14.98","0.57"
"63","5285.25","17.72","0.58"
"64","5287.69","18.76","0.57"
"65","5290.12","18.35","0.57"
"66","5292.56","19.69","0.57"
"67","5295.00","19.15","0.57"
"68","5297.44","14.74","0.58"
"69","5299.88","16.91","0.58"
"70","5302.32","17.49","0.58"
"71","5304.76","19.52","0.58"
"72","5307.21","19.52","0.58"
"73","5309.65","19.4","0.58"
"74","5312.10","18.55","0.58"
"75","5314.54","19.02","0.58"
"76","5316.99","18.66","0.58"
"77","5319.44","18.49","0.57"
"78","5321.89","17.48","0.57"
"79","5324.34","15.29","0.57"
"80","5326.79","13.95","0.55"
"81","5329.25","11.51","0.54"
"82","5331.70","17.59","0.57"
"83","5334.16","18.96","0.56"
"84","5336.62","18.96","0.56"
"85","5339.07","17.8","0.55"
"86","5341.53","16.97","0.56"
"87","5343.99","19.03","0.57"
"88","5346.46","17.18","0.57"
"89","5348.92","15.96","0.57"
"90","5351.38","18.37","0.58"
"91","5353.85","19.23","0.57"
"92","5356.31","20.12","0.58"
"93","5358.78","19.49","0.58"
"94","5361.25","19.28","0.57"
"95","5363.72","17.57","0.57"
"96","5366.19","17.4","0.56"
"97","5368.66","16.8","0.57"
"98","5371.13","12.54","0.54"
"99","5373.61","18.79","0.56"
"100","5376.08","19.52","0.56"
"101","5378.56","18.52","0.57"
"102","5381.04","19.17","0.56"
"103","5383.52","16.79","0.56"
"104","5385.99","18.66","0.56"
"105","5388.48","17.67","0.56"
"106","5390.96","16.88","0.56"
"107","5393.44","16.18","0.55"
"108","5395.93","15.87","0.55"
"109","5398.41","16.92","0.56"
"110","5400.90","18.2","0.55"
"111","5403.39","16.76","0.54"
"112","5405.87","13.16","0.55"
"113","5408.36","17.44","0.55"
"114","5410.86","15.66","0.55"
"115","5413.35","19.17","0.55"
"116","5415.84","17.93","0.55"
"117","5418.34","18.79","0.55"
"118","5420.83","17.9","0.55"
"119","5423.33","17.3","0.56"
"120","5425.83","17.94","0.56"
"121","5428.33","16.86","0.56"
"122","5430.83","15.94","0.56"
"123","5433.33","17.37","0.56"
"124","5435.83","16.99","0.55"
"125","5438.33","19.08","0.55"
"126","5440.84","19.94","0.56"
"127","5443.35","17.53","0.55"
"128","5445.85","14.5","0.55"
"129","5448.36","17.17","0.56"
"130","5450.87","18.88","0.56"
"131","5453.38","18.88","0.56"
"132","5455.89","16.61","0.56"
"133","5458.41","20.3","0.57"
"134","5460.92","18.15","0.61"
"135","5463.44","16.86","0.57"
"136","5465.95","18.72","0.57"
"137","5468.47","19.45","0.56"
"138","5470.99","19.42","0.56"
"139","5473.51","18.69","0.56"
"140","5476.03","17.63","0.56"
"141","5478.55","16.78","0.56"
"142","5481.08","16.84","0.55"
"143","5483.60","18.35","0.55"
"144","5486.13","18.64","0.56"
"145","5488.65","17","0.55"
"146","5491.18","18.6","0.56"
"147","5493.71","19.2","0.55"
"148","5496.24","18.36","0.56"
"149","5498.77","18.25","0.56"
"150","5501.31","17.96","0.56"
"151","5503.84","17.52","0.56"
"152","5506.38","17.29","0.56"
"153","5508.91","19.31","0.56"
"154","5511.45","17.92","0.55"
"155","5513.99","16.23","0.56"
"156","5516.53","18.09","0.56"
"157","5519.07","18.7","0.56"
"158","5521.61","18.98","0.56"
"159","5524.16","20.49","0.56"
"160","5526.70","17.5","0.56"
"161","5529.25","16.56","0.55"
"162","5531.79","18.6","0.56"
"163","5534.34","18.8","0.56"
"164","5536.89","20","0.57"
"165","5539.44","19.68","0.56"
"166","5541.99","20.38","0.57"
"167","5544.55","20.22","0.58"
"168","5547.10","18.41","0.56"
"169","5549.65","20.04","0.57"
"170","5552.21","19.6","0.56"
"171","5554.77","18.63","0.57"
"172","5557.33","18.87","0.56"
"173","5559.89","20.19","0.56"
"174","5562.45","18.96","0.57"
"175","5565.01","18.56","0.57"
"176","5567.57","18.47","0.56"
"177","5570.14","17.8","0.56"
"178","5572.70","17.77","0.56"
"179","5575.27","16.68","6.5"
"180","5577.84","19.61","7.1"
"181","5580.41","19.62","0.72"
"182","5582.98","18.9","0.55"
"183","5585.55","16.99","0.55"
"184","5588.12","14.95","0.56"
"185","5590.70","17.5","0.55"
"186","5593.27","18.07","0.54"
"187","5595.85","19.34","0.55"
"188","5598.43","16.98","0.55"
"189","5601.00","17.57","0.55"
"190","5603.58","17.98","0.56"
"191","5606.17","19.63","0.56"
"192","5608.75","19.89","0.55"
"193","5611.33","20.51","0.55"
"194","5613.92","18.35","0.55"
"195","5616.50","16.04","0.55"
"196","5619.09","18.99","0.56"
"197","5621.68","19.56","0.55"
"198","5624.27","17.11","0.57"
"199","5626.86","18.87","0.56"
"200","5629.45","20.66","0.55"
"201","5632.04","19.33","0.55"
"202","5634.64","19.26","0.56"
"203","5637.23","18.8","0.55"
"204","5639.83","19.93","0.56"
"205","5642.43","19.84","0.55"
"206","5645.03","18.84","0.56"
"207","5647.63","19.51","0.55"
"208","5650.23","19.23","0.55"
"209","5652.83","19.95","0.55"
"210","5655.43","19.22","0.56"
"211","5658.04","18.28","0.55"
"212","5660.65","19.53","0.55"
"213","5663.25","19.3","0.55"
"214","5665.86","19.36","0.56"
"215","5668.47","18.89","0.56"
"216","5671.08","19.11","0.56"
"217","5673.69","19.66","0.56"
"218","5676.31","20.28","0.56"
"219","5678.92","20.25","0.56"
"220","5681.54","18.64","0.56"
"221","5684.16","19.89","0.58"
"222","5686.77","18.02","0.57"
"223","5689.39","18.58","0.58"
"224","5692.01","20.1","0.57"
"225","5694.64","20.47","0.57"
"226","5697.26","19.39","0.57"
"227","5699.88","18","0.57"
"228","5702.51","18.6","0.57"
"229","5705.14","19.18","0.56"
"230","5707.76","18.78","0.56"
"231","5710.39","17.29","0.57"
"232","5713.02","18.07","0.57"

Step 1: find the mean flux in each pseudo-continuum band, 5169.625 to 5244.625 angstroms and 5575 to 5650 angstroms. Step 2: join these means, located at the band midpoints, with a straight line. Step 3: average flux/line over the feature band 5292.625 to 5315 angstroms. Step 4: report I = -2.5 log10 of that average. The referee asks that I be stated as -0.242 mag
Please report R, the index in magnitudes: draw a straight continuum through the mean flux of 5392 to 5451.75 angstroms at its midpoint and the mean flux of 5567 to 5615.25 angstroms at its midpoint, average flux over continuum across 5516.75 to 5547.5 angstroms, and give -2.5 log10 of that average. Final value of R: -0.07 mag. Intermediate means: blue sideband 17.2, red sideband 18.2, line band 19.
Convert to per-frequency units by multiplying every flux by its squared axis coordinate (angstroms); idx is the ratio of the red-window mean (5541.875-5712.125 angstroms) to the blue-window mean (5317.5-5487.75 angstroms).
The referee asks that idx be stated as 1.2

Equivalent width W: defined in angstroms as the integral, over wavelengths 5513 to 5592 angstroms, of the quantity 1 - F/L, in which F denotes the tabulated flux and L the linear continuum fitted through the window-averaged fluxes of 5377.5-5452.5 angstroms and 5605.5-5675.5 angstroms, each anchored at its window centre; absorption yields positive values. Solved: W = -0.5 angstroms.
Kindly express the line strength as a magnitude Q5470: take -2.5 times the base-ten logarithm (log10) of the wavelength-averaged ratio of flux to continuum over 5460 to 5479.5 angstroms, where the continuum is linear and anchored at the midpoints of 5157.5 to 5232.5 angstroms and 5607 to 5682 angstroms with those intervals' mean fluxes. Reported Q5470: -0.11 mag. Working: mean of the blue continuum 12.4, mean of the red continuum 19.2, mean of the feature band 18.2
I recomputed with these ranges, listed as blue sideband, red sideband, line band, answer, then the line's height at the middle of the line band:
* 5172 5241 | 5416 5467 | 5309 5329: -0.12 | 15.5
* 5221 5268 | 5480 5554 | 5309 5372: -0.02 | 17.2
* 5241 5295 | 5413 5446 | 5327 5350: 0.01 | 17.2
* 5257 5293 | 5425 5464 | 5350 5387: -0.06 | 17.1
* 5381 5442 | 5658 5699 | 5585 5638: 0.03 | 18.9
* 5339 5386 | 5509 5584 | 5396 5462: 0.05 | 18.2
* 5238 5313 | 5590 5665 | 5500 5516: 0.04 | 18.3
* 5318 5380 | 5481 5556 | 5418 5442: 0.01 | 18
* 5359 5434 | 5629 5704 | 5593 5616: 0.01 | 18.9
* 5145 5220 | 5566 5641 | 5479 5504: -0.09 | 16.7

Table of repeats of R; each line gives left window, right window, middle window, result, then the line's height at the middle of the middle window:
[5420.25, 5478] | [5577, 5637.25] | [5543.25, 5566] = -0.06 mag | 18.3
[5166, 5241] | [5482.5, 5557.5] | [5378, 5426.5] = -0.06 mag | 16.5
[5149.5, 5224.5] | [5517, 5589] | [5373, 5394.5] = -0.15 mag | 15.6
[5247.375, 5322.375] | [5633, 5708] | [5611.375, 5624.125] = 0.04 mag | 19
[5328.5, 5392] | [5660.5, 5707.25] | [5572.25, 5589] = 0.06 mag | 18.8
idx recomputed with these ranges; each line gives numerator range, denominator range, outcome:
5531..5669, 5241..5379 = 1.21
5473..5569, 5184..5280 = 1.36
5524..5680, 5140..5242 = 1.71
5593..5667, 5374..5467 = 1.16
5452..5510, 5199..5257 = 1.28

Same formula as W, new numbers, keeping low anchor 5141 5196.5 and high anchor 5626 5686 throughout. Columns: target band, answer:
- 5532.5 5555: -2.7 angstroms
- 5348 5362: -4.5 angstroms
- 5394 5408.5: -1.2 angstroms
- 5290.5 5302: -3.9 angstroms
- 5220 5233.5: -3.9 angstroms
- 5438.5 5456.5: -2.2 angstroms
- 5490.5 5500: -1.1 angstroms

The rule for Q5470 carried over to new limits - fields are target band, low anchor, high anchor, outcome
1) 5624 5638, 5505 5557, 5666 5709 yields -0.005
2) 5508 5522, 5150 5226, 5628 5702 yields -0.065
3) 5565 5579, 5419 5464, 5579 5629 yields 0.005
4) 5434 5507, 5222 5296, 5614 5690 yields -0.003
